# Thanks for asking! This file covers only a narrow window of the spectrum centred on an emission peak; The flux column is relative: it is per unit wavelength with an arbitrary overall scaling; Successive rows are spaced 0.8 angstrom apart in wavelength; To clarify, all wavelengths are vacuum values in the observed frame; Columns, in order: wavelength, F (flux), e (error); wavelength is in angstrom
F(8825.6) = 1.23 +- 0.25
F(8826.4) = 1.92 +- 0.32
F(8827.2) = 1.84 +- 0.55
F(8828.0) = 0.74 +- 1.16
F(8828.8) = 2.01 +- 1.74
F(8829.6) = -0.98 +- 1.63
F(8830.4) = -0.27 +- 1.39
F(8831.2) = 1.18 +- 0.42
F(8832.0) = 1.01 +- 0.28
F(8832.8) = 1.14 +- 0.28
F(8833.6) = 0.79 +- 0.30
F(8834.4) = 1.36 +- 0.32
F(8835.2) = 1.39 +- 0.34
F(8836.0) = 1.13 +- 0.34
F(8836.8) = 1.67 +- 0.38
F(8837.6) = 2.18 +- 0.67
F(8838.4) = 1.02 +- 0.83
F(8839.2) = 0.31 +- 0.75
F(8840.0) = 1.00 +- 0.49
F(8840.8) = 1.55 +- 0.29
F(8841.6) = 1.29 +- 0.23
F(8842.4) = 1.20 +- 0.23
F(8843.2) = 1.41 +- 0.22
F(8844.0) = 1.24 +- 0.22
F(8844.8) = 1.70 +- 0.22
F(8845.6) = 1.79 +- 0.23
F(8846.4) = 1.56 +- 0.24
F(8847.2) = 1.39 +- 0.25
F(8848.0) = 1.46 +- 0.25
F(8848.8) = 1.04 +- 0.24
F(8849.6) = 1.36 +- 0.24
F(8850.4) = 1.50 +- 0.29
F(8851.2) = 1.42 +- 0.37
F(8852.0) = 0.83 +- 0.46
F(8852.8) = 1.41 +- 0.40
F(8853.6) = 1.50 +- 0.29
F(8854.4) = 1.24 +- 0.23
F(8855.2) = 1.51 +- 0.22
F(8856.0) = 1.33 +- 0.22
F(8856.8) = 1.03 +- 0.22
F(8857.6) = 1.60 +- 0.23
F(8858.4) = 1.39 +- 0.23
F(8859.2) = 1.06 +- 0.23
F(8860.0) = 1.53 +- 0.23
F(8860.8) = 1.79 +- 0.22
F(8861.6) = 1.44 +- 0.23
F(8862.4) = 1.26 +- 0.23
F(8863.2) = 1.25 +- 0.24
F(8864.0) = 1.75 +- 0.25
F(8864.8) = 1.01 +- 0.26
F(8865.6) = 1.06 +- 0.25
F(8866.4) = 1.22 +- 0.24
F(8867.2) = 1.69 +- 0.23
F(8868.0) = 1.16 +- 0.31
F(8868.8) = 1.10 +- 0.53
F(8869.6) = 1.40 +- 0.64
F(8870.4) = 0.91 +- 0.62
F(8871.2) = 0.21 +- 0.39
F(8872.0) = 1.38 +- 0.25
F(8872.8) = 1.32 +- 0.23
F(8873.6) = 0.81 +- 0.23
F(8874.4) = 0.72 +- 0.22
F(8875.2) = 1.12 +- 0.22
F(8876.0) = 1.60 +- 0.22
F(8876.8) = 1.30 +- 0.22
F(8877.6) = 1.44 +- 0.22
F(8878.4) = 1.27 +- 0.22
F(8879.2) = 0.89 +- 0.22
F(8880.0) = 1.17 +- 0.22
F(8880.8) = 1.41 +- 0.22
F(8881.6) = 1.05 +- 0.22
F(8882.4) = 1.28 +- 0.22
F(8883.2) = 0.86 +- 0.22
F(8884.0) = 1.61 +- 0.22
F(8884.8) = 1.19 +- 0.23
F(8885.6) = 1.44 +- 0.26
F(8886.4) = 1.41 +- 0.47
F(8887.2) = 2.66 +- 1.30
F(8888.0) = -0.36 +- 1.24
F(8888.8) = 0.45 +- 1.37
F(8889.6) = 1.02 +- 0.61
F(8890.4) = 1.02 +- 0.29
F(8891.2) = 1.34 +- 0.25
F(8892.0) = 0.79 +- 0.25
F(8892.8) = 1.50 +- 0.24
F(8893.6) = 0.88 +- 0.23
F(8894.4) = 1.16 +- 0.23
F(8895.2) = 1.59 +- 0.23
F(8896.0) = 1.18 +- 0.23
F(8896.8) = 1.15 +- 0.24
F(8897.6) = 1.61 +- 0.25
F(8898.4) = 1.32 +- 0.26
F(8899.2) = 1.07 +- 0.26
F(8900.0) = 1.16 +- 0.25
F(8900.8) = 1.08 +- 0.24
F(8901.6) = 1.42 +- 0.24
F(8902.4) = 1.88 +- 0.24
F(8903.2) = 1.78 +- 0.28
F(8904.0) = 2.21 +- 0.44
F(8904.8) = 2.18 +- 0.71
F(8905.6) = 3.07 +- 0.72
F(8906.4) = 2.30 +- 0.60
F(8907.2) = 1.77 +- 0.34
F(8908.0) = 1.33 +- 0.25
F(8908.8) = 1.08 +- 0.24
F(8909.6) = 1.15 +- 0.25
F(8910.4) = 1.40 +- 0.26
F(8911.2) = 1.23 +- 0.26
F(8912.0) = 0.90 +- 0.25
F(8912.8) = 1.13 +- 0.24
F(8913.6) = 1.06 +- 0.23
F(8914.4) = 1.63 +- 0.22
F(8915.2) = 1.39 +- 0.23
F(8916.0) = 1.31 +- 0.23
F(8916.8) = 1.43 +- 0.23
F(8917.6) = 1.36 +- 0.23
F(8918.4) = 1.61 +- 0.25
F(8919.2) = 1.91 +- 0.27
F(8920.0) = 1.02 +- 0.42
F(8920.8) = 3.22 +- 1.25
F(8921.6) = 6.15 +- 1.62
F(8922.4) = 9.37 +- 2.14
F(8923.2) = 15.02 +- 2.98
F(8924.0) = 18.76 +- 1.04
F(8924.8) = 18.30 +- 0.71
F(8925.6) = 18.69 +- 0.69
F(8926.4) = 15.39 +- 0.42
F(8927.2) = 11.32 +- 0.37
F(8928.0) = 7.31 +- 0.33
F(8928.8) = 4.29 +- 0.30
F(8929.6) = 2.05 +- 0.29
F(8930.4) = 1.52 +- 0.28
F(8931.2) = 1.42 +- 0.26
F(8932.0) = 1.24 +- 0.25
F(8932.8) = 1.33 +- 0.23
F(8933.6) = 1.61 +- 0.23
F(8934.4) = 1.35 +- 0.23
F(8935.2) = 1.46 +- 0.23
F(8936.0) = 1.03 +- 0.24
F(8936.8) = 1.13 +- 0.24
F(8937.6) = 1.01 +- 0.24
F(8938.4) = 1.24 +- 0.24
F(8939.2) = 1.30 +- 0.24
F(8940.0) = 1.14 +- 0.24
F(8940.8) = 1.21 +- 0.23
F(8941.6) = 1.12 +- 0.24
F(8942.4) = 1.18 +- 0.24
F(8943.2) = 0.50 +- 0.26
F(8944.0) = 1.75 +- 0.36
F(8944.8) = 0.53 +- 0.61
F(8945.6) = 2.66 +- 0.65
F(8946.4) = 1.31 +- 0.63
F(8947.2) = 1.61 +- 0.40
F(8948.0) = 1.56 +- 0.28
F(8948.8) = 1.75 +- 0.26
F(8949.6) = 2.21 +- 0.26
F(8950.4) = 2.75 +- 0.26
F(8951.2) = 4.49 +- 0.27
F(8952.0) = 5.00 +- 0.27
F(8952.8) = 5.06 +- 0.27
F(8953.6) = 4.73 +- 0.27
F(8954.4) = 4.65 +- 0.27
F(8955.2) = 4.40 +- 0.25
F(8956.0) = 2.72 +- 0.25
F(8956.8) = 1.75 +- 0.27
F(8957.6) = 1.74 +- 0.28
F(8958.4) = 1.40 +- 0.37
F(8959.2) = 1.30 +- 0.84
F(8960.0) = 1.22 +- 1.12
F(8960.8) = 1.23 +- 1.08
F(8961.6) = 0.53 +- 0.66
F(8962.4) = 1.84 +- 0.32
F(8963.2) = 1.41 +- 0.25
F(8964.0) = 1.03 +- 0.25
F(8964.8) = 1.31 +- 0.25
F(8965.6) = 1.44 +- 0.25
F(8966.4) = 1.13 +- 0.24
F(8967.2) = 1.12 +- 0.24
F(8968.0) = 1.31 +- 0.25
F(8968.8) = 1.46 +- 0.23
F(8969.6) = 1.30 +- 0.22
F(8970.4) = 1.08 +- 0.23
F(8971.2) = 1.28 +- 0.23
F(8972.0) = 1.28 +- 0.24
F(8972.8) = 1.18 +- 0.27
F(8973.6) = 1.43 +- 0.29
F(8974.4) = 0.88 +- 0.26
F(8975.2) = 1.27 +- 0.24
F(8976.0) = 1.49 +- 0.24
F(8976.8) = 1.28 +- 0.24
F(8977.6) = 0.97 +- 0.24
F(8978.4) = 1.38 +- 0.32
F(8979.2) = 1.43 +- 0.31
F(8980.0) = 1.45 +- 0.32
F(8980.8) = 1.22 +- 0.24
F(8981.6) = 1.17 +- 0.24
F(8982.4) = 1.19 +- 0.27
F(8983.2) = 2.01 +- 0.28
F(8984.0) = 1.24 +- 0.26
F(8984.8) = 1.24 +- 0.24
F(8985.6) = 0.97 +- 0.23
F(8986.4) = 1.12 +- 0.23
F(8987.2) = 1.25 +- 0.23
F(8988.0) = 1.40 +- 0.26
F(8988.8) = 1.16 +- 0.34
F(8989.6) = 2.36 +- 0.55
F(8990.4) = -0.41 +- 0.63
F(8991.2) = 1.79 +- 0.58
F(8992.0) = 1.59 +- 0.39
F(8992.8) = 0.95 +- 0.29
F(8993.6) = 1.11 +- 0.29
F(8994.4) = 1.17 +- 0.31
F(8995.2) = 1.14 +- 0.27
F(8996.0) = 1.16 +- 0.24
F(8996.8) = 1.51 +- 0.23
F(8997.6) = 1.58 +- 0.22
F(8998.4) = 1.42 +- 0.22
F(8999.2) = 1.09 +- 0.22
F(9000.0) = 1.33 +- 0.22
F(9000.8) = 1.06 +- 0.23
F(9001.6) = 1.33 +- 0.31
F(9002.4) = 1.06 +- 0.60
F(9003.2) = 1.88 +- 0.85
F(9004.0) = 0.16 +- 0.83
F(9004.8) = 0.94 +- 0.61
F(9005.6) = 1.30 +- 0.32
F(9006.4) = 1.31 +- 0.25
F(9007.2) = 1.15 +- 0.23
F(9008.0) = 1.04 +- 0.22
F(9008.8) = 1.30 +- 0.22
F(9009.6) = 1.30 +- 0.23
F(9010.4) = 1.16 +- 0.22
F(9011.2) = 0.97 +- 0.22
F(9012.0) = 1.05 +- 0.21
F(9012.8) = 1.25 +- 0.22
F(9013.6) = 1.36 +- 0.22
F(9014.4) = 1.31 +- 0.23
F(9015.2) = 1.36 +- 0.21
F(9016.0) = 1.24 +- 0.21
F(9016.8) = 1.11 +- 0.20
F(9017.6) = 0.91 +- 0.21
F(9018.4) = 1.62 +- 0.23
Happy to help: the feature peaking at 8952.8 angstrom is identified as [N II]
